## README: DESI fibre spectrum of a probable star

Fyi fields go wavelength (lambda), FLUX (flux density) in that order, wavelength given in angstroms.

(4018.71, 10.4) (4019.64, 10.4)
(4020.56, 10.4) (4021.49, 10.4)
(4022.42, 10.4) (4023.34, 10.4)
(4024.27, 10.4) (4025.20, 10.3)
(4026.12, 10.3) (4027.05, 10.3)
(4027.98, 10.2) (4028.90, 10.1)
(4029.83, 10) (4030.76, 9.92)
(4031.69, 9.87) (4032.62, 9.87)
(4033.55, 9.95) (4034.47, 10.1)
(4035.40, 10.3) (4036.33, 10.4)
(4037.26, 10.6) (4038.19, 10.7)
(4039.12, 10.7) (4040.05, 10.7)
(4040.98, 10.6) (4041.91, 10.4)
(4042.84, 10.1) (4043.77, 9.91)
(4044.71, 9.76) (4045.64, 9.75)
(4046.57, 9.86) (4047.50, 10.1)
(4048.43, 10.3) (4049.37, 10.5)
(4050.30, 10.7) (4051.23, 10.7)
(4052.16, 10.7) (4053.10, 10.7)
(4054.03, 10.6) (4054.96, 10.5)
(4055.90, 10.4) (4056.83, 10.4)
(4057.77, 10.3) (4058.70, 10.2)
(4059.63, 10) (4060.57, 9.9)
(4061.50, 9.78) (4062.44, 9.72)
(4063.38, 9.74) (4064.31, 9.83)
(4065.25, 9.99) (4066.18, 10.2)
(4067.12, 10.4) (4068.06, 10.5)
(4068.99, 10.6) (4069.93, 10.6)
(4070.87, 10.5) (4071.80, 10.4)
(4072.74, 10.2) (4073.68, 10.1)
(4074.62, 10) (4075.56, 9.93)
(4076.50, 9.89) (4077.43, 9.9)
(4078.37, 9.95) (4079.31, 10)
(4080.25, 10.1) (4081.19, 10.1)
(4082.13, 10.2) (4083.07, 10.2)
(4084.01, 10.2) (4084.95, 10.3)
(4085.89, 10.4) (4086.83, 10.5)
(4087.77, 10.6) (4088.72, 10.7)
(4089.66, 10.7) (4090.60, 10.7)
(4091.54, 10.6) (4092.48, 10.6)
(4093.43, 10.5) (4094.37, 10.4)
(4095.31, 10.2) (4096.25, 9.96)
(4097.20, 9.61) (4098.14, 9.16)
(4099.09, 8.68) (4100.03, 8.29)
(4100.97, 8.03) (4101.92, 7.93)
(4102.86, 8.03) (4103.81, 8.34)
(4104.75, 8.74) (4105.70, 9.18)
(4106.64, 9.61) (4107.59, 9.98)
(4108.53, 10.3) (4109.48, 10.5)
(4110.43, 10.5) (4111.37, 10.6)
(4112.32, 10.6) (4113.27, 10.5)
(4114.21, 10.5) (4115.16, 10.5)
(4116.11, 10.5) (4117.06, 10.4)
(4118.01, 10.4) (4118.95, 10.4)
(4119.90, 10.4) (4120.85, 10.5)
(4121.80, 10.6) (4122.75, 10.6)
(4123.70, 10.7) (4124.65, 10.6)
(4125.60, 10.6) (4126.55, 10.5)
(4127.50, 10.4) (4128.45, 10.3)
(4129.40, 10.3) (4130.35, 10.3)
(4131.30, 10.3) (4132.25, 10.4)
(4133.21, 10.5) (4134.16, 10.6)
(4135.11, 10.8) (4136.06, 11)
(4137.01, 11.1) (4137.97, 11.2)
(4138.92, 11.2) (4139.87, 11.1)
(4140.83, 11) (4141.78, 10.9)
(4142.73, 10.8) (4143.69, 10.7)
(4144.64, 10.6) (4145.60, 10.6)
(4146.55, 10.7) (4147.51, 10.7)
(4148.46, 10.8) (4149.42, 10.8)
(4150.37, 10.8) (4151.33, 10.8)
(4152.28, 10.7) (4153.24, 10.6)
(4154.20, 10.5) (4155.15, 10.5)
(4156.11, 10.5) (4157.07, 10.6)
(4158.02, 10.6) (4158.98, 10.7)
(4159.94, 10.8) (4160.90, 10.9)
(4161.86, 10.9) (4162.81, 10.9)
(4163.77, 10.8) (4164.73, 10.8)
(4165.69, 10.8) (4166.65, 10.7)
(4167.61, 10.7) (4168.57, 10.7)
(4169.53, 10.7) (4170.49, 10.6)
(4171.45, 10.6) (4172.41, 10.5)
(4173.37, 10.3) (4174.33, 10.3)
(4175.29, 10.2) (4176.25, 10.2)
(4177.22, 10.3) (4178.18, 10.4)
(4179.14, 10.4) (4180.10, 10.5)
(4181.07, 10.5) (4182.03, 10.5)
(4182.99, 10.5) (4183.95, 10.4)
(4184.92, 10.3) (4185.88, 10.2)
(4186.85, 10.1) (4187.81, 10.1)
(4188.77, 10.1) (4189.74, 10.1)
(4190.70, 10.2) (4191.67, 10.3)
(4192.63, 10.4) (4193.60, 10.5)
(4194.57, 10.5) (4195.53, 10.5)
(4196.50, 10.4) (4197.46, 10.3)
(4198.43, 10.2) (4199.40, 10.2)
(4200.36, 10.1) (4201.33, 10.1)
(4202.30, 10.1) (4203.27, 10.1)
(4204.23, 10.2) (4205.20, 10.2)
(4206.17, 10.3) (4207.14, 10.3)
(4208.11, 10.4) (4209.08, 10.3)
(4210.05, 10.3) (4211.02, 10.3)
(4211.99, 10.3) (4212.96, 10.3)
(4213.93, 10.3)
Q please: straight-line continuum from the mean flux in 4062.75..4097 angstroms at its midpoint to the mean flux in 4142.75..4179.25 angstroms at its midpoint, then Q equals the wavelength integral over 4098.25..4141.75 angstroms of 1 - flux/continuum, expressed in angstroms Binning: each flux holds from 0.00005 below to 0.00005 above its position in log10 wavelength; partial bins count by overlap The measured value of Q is 1.2 angstroms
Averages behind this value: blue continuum 10.3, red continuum 10.6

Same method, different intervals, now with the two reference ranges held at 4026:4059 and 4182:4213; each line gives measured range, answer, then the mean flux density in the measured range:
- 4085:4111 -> 1.4 angstroms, 9.74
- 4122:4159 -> -1.4 angstroms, 10.7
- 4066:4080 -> 0.1 angstroms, 10.2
